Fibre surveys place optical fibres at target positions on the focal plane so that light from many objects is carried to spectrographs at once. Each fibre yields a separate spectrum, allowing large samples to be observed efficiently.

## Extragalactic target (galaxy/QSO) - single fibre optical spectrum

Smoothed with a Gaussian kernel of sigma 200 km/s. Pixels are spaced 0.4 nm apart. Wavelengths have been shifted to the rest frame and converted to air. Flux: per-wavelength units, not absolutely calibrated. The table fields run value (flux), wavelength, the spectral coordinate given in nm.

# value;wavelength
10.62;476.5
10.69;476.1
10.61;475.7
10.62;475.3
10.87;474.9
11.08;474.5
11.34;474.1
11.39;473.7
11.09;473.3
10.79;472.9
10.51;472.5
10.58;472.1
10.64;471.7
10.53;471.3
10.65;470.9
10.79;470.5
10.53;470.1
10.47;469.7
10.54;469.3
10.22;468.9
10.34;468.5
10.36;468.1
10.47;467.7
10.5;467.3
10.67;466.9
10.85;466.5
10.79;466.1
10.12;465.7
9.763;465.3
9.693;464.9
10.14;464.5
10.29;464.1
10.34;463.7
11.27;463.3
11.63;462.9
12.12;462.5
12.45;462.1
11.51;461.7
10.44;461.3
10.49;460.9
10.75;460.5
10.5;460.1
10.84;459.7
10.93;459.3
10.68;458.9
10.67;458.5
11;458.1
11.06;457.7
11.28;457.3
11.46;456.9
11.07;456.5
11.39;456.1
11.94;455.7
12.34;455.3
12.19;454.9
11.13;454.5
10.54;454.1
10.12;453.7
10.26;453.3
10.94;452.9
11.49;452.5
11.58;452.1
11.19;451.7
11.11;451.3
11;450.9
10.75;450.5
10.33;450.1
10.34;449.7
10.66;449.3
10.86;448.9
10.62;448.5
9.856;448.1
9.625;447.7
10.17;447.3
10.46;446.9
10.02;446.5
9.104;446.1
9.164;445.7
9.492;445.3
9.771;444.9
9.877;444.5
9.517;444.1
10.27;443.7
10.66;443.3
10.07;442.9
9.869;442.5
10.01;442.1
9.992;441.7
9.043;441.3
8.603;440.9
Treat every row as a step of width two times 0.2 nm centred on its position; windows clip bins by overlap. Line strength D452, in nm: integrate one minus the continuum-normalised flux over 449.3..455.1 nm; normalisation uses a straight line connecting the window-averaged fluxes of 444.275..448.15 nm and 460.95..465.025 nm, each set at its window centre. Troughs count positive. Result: -0.41 nm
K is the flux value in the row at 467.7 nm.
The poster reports 10.47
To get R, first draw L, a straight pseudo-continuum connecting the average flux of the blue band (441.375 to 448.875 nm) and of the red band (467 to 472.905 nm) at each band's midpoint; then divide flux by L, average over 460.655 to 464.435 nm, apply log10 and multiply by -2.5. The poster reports -0.08 mag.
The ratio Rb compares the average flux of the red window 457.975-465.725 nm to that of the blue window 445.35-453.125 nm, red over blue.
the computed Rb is 1.0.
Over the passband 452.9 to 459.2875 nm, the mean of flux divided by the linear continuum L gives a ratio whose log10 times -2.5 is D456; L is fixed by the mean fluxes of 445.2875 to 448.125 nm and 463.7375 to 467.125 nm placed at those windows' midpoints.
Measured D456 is -0.11 mag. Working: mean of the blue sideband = 9.75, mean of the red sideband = 10.3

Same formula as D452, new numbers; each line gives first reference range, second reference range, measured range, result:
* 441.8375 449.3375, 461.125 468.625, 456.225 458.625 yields -0.15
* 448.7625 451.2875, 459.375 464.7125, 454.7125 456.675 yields -0.18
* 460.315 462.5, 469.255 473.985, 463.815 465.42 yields 0.15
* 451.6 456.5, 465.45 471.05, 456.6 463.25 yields -0.10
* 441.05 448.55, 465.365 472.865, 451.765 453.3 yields -0.17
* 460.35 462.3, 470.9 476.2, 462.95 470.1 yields 0.37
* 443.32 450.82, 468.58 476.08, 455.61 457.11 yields -0.16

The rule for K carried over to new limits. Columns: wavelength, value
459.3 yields 10.93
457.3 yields 11.28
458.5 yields 10.67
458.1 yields 11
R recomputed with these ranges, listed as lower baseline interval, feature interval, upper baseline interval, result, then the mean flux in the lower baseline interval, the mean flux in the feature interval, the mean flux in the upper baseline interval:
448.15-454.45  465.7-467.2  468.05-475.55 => 0.01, 10.8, 10.7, 10.7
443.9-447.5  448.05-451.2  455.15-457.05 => -0.02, 9.73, 10.6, 11.6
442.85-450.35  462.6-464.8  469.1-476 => -0.02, 10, 10.7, 10.8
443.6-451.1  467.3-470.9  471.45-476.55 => 0.02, 10.1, 10.5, 10.8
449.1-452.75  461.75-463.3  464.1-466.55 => -0.15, 10.9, 11.9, 10.2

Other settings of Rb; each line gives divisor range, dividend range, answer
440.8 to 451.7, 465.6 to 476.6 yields 1.06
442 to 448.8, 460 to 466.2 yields 1.09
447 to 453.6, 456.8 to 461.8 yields 1.02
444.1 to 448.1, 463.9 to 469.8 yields 1.06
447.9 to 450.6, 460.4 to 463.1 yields 1.08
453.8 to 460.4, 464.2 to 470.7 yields 0.93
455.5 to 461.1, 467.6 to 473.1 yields 0.96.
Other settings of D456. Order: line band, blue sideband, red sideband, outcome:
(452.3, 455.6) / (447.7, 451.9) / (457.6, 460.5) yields -0.045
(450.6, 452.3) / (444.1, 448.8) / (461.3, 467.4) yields -0.110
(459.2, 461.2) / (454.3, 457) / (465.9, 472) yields 0.059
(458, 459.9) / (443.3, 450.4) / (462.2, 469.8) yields -0.044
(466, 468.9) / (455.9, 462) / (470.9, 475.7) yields 0.036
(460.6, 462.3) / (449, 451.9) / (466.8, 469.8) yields -0.063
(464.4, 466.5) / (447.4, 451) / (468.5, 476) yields 0.049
